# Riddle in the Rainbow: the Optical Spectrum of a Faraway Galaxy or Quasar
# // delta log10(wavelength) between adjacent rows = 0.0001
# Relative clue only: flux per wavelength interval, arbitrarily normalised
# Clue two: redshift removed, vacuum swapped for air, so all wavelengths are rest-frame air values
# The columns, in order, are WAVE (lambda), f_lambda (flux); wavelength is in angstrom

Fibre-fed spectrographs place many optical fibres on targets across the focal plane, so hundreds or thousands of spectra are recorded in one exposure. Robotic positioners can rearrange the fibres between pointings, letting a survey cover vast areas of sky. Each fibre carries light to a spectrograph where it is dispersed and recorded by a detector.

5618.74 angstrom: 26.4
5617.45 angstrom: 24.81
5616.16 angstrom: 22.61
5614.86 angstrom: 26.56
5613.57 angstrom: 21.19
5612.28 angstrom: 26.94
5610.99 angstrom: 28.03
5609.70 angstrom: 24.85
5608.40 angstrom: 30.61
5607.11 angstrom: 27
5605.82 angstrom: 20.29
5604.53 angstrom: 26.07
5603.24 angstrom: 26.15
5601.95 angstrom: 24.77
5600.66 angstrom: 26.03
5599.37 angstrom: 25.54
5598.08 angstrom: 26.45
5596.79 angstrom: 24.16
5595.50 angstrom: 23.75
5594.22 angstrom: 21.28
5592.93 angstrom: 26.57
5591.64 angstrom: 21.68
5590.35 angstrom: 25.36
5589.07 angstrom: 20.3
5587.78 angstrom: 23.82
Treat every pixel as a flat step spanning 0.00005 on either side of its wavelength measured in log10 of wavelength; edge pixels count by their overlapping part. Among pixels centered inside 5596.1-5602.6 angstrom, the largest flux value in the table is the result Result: 26.45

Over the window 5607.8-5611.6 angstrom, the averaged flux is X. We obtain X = 27.7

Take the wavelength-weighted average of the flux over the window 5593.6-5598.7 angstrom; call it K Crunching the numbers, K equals 23.9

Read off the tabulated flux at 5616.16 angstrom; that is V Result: 22.61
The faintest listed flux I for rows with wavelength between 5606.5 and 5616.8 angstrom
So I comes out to 21.19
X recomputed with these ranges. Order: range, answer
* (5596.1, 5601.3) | 25.5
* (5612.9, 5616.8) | 23.5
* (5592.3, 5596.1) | 23.9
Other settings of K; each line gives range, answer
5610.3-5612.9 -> 27.5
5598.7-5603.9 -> 25.6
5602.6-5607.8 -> 24.9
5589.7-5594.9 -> 23.8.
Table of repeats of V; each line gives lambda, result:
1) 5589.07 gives 20.3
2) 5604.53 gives 26.07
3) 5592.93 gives 26.57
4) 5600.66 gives 26.03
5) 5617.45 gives 24.81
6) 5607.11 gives 27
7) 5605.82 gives 20.29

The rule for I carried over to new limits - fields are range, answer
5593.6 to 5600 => 21.28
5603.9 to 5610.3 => 20.29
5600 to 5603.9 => 24.77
